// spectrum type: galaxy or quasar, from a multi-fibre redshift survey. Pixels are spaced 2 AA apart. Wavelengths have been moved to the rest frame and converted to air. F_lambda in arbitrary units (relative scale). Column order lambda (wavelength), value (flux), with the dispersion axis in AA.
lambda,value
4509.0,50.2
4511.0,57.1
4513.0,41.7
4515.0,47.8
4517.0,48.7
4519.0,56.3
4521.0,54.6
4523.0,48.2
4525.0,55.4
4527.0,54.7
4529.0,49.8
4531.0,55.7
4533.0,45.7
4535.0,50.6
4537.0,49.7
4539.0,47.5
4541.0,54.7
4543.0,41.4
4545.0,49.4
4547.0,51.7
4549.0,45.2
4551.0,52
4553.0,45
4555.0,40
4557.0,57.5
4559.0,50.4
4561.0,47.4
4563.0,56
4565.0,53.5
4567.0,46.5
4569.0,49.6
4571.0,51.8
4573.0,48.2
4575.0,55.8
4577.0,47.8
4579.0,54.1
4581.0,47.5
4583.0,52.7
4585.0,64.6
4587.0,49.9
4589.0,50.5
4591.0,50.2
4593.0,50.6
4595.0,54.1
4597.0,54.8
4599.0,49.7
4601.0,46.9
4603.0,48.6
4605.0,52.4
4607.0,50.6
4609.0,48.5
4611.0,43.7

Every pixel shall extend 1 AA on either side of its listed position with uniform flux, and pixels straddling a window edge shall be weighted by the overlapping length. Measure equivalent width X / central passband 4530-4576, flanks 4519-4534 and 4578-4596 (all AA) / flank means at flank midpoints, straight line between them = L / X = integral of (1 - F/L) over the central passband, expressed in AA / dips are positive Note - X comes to 2.3 AA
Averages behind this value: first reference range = 52.3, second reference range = 52.7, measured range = 49.8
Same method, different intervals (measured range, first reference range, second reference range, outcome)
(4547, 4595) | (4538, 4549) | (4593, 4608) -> -1.0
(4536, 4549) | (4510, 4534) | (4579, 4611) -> 0.6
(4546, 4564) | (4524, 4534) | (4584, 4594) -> 1.1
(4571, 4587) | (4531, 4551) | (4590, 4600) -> -0.5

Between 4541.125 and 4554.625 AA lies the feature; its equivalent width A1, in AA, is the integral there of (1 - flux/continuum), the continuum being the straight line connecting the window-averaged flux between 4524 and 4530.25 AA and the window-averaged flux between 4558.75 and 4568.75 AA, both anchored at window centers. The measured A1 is 1.1 AA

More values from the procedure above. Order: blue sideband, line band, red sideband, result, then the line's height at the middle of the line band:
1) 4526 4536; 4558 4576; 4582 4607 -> 0.2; 51.7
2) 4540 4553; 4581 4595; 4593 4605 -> -0.6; 50.5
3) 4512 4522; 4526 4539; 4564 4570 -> -0.2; 49.8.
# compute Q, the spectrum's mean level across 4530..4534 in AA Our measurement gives 50.7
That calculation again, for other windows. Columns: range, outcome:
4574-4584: 51.6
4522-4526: 51.8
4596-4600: 52.2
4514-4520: 50.9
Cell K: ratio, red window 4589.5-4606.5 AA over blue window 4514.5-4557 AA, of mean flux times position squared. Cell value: 1.05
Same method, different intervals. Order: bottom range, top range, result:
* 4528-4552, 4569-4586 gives 1.08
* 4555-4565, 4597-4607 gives 0.99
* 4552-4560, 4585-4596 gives 1.10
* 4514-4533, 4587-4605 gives 1.01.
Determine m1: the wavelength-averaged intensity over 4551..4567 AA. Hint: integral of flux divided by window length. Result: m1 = 49.9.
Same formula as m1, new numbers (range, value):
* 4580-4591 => 52.8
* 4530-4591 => 50.4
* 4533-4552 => 49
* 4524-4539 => 51.4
